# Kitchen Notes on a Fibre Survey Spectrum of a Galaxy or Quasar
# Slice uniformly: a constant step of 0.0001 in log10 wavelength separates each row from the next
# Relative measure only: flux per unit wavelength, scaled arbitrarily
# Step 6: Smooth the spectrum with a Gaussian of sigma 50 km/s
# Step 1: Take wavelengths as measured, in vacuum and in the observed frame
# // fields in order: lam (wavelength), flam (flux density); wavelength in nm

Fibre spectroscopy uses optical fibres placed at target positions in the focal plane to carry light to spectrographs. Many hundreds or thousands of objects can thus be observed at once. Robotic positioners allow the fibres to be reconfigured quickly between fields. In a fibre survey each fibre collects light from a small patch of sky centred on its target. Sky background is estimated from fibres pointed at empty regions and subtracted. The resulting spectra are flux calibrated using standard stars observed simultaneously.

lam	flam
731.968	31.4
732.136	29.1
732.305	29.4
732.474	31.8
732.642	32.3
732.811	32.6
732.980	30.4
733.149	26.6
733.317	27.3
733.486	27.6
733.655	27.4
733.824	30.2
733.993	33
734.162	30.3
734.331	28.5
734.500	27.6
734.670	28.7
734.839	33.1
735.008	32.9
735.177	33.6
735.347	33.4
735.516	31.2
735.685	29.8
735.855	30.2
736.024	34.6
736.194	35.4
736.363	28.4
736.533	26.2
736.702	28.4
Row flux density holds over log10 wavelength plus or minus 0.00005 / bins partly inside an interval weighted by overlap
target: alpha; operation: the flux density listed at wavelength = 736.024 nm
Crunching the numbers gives 34.6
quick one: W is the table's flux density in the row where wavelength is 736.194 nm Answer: 35.4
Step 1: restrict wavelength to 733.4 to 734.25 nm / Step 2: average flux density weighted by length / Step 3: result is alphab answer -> 29.7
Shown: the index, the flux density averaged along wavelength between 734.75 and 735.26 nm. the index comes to 33.2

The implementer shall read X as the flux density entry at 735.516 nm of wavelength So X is 31.2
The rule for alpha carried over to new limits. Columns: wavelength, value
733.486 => 27.6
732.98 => 30.4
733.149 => 26.6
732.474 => 31.8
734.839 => 33.1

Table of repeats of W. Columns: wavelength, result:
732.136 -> 29.1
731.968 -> 31.4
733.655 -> 27.4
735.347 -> 33.4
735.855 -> 30.2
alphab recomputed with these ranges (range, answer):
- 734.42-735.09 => 30.6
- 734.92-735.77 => 32.2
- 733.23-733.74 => 27.5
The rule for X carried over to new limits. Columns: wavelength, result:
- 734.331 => 28.5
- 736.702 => 28.4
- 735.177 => 33.6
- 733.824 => 30.2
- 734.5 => 27.6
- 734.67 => 28.7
